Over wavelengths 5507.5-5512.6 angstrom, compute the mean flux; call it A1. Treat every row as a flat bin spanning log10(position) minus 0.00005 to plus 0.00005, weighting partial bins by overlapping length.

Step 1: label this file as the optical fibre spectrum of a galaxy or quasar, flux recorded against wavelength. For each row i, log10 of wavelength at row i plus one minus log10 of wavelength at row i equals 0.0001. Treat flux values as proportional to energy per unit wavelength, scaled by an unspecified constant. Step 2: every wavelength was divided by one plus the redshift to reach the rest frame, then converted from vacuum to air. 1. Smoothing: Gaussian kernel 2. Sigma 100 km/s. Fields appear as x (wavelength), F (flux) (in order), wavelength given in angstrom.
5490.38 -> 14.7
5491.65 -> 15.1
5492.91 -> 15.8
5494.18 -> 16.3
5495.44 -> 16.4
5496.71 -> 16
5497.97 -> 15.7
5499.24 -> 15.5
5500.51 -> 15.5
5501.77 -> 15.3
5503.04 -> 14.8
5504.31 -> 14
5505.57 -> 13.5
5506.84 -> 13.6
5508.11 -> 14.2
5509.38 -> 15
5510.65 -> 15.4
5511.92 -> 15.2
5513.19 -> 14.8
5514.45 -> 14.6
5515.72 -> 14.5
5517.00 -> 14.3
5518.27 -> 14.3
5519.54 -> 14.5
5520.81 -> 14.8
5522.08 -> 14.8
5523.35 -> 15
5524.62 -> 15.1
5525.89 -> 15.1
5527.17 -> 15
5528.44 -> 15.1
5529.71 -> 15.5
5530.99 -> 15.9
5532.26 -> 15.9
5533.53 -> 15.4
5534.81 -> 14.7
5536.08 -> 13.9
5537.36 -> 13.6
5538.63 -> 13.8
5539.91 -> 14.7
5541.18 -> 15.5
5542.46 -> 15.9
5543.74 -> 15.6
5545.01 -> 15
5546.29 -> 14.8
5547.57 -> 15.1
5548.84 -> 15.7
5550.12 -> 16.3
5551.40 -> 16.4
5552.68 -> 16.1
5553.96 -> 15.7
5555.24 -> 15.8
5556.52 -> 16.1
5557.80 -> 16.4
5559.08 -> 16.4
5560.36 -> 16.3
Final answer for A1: 14.9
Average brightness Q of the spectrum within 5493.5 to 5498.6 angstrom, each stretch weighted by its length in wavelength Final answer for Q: 16.1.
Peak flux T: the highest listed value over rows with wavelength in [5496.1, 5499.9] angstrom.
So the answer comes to 16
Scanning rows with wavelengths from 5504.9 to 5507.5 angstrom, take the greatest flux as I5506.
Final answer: 13.6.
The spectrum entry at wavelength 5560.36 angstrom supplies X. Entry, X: 16.3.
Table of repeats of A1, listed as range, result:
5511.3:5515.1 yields 14.9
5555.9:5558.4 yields 16.2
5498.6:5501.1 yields 15.5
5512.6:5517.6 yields 14.5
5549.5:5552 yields 16.3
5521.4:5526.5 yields 15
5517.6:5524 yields 14.7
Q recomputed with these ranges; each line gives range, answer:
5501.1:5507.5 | 14.3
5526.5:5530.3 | 15.2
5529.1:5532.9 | 15.8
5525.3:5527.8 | 15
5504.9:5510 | 14.1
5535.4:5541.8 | 14.3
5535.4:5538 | 13.8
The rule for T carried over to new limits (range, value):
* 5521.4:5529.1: 15.1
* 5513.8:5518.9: 14.6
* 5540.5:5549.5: 15.9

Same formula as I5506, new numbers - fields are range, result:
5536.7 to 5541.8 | 15.5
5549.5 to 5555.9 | 16.4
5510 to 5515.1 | 15.4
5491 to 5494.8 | 16.3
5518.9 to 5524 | 15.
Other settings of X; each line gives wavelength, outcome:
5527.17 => 15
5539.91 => 14.7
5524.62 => 15.1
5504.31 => 14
